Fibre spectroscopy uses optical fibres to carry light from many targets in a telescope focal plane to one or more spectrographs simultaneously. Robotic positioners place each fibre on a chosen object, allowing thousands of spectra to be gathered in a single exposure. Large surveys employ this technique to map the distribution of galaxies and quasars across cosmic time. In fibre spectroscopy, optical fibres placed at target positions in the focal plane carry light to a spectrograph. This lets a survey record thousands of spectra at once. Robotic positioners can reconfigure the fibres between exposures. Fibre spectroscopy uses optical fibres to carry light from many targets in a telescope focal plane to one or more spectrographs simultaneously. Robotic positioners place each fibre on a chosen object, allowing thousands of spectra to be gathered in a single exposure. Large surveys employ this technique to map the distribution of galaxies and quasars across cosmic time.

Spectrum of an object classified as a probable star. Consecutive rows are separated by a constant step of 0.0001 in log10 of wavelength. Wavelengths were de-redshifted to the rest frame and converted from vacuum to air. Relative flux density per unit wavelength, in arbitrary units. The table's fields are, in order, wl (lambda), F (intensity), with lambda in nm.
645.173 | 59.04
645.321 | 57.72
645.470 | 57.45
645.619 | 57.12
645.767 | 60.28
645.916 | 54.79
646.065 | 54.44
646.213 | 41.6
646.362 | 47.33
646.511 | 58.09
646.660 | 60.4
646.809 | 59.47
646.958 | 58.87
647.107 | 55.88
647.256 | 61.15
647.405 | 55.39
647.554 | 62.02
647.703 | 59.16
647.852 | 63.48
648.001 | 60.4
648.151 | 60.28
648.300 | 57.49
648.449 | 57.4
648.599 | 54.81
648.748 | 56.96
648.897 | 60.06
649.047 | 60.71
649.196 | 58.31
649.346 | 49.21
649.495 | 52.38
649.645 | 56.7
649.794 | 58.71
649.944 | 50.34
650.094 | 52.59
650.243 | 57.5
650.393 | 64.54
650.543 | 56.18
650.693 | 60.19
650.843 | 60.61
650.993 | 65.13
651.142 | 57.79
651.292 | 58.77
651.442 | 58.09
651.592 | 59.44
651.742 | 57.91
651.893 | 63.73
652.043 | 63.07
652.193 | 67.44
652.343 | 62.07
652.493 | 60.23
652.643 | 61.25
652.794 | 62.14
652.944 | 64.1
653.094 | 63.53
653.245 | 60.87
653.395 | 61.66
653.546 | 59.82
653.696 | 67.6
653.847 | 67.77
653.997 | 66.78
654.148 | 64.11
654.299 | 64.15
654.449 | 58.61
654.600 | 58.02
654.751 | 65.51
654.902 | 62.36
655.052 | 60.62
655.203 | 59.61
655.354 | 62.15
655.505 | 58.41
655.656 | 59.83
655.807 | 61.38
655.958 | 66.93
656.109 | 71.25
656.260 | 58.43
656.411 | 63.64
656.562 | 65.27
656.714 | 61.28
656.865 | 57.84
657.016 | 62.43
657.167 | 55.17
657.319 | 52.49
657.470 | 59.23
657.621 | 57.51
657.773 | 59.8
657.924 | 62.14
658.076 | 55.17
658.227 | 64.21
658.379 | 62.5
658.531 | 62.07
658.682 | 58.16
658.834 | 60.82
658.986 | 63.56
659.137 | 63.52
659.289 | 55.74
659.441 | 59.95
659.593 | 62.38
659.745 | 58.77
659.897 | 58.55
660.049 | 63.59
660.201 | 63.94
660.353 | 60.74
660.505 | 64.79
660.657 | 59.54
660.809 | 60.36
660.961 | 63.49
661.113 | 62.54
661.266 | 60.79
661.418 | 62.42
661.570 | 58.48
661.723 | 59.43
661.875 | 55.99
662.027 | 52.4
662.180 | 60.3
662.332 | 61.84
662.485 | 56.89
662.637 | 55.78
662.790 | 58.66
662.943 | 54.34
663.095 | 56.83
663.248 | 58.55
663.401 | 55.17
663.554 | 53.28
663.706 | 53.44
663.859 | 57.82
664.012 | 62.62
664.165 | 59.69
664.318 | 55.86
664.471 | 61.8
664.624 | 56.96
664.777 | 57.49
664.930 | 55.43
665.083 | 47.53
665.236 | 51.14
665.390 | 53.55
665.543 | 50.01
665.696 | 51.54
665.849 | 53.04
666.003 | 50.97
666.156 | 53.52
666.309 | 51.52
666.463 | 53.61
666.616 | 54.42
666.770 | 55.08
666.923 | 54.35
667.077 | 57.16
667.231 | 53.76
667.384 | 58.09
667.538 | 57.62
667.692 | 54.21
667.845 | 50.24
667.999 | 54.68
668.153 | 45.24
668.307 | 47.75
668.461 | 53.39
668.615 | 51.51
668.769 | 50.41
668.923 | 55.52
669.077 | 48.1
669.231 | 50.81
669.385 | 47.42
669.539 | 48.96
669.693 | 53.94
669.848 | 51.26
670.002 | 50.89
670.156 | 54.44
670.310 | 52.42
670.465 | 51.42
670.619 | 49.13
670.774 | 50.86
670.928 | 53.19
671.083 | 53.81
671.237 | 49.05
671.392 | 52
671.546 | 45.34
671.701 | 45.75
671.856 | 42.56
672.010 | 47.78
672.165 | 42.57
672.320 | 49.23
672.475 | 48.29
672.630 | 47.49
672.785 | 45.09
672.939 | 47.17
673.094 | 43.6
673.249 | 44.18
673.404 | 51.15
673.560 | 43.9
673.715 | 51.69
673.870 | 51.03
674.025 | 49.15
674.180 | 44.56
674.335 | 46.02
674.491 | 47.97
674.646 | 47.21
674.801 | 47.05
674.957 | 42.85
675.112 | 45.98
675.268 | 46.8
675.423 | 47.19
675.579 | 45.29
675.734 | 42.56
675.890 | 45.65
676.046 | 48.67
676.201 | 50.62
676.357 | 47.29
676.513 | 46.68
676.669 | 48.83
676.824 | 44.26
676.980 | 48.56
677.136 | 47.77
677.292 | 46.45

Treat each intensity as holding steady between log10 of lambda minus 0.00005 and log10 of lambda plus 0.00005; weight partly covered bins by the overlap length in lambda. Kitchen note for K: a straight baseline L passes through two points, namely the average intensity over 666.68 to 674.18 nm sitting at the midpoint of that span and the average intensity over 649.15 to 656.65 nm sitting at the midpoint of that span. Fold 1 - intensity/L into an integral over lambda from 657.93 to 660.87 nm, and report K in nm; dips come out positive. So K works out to -0.21 nm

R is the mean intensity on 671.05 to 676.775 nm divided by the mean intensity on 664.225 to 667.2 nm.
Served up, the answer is 0.87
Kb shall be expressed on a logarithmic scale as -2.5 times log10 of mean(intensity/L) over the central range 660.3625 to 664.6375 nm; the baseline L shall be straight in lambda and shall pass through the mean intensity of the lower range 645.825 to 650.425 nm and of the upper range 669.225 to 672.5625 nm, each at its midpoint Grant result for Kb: -0.13 mag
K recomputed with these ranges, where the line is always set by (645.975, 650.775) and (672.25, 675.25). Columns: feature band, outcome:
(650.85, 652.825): -0.20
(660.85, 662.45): -0.25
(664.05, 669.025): -0.38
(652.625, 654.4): -0.28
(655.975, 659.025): -0.42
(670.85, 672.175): -0.01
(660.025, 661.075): -0.20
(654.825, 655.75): -0.11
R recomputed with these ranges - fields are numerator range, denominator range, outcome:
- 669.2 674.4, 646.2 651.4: 0.85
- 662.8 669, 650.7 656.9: 0.87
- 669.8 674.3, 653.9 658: 0.79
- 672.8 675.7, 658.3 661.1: 0.76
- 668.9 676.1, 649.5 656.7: 0.79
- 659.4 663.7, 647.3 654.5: 0.99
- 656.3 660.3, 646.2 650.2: 1.06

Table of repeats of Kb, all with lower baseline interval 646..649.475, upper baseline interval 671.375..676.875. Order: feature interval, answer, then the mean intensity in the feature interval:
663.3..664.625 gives -0.136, 57.4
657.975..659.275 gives -0.157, 61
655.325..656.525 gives -0.169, 62.9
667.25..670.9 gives -0.065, 51.7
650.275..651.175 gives -0.091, 60.7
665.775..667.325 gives -0.086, 53.8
